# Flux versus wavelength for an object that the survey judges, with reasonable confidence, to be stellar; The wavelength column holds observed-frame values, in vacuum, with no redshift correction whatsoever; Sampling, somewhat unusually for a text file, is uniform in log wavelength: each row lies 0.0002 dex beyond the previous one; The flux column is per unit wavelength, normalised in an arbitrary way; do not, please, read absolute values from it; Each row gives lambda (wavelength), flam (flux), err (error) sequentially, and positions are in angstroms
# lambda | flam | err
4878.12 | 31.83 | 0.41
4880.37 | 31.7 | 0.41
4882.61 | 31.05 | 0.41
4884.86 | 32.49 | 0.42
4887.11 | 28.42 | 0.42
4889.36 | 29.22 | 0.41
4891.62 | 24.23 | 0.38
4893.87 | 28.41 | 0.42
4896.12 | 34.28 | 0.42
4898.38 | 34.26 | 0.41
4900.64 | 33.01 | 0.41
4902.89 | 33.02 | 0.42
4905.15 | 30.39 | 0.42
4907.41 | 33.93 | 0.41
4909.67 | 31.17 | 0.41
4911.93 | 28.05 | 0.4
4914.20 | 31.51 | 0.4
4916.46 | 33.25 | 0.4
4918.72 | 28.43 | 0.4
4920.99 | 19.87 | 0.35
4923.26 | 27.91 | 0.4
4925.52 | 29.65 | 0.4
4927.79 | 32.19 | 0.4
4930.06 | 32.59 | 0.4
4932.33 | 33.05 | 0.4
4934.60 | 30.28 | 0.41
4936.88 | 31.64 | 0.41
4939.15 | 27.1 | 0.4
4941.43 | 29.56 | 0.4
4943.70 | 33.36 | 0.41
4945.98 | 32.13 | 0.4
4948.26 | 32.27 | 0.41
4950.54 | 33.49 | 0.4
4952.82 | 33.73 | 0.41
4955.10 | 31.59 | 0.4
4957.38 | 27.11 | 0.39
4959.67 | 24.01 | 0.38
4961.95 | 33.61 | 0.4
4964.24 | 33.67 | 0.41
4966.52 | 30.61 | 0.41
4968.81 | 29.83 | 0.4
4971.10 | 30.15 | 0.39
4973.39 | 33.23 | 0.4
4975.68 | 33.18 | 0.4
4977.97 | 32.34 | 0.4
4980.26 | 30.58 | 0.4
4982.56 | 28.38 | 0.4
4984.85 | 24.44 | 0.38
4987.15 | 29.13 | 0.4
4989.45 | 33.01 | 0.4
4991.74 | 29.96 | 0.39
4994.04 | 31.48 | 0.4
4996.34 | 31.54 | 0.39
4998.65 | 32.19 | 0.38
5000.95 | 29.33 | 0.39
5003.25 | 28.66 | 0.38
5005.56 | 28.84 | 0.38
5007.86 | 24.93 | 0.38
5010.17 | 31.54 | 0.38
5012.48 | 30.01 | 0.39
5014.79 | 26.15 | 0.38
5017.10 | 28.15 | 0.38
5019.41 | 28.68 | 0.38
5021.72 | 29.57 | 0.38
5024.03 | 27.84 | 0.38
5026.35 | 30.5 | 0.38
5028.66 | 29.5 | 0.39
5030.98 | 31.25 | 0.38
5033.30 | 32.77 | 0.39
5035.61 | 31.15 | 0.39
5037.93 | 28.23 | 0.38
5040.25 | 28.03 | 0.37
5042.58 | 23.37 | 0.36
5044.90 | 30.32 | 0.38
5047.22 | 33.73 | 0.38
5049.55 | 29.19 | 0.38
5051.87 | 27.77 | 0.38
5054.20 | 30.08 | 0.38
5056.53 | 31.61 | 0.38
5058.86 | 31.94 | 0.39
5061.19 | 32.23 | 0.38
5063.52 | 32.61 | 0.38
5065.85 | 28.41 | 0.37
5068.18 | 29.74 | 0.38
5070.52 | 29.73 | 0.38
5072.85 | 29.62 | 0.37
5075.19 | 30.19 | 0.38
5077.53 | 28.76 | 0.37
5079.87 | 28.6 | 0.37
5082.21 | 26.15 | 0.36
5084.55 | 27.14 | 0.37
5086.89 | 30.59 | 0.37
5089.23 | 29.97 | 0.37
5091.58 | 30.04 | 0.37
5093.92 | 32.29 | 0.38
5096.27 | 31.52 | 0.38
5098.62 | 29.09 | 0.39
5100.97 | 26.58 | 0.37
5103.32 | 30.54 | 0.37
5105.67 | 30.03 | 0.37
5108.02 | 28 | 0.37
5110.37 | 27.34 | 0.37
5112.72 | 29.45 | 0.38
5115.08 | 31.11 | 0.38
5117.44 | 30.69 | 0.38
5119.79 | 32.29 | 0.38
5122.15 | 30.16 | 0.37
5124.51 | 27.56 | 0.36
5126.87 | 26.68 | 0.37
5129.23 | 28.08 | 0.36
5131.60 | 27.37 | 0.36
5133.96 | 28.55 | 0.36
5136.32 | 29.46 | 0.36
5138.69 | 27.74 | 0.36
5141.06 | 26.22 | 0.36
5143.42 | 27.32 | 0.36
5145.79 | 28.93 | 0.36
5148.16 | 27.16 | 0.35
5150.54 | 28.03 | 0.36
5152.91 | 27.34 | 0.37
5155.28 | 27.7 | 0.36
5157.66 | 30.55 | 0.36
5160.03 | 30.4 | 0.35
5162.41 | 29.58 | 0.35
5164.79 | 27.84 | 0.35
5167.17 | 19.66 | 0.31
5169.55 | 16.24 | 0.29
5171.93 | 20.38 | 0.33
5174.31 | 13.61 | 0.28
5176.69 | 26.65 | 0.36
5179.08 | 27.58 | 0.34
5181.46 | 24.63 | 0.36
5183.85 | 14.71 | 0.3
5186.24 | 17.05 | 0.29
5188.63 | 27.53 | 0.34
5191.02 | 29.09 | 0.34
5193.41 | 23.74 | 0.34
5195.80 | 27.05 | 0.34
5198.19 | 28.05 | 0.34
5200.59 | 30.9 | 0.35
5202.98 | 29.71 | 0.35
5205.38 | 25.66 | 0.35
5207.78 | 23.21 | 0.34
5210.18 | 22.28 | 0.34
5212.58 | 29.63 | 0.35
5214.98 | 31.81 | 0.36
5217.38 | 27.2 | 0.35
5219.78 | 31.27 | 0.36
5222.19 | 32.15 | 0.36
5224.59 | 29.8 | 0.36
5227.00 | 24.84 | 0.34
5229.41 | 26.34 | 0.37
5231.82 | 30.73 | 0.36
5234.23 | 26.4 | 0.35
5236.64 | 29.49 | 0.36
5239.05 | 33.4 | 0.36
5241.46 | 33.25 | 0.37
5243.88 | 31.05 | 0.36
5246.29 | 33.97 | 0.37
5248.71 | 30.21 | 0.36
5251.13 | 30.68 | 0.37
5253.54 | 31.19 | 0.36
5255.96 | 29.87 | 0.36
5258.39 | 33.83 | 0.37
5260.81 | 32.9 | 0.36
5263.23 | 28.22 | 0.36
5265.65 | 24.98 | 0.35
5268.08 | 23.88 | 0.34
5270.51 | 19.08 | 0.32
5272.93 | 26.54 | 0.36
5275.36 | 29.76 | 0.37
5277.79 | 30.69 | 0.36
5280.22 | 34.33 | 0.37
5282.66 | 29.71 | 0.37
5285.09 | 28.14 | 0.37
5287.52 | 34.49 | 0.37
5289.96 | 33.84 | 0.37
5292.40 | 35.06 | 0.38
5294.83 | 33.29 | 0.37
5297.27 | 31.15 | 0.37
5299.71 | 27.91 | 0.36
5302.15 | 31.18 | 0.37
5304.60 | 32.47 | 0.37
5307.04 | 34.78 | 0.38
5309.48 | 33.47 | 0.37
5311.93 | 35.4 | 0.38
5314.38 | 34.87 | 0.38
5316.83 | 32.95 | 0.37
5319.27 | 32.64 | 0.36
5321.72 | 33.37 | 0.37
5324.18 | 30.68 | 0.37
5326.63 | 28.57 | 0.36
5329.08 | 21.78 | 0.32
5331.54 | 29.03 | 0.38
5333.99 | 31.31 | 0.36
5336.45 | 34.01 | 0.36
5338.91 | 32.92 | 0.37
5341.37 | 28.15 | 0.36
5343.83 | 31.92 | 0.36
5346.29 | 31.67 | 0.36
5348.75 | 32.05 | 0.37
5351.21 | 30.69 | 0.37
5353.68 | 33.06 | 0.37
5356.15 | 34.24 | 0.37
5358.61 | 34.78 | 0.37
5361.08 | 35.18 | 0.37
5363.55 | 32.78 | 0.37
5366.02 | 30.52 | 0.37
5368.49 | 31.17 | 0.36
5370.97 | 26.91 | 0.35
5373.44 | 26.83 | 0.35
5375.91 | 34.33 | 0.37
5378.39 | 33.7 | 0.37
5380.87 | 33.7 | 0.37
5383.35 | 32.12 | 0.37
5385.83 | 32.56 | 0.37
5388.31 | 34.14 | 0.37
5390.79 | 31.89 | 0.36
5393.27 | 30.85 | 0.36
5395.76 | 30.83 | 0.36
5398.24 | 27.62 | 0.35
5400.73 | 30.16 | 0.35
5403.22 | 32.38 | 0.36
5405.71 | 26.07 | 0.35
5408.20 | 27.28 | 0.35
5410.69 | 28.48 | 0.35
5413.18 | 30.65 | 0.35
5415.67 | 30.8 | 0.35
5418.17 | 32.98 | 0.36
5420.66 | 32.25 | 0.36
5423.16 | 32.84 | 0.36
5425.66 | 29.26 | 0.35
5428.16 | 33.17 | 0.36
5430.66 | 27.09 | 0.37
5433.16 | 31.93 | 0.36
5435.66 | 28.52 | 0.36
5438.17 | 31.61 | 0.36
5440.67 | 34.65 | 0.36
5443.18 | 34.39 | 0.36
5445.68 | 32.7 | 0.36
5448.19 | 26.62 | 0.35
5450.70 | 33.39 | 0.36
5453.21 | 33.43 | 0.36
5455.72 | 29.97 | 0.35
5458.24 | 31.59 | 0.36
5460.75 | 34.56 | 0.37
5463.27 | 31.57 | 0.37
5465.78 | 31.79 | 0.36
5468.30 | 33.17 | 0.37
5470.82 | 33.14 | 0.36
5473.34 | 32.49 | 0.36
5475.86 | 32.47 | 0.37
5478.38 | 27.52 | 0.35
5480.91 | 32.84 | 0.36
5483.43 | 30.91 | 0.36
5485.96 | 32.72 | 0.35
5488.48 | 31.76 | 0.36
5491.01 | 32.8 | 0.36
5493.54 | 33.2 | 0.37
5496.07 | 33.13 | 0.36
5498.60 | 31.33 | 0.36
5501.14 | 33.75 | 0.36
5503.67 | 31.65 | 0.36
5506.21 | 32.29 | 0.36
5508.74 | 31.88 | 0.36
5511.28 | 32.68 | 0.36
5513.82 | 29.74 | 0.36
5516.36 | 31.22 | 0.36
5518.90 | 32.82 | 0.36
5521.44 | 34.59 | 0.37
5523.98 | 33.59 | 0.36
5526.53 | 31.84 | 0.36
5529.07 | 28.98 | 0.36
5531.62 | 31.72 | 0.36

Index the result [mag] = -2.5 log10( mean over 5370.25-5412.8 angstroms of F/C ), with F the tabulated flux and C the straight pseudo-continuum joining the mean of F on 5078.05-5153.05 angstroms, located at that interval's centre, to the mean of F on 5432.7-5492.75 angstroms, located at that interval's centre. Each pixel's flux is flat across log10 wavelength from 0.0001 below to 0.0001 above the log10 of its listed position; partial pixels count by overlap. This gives 0.024 mag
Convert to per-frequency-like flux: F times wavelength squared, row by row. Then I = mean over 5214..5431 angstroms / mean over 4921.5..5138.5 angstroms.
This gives 1.2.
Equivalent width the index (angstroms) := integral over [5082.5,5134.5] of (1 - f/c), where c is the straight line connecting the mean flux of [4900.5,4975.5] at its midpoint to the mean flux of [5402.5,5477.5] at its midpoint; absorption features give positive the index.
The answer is 2.8 angstroms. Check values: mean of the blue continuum 30.8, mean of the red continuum 31.4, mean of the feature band 29.3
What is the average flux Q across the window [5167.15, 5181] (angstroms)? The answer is 21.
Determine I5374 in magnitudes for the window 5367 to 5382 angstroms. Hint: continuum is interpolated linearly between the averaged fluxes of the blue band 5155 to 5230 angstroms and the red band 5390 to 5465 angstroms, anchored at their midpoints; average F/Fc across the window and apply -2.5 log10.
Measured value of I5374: -0.04 mag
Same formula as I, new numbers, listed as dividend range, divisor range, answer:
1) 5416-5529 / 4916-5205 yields 1.30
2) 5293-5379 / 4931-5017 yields 1.20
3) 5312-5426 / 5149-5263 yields 1.21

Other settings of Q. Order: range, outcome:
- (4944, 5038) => 30.3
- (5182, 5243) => 27.4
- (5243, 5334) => 30.7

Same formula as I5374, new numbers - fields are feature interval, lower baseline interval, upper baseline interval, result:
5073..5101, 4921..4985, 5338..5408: 0.06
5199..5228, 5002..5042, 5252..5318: 0.08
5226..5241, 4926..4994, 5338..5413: 0.08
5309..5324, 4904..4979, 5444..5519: -0.07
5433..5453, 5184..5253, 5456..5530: -0.01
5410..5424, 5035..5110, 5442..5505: 0.01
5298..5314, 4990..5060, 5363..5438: -0.07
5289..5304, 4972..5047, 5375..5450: -0.04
